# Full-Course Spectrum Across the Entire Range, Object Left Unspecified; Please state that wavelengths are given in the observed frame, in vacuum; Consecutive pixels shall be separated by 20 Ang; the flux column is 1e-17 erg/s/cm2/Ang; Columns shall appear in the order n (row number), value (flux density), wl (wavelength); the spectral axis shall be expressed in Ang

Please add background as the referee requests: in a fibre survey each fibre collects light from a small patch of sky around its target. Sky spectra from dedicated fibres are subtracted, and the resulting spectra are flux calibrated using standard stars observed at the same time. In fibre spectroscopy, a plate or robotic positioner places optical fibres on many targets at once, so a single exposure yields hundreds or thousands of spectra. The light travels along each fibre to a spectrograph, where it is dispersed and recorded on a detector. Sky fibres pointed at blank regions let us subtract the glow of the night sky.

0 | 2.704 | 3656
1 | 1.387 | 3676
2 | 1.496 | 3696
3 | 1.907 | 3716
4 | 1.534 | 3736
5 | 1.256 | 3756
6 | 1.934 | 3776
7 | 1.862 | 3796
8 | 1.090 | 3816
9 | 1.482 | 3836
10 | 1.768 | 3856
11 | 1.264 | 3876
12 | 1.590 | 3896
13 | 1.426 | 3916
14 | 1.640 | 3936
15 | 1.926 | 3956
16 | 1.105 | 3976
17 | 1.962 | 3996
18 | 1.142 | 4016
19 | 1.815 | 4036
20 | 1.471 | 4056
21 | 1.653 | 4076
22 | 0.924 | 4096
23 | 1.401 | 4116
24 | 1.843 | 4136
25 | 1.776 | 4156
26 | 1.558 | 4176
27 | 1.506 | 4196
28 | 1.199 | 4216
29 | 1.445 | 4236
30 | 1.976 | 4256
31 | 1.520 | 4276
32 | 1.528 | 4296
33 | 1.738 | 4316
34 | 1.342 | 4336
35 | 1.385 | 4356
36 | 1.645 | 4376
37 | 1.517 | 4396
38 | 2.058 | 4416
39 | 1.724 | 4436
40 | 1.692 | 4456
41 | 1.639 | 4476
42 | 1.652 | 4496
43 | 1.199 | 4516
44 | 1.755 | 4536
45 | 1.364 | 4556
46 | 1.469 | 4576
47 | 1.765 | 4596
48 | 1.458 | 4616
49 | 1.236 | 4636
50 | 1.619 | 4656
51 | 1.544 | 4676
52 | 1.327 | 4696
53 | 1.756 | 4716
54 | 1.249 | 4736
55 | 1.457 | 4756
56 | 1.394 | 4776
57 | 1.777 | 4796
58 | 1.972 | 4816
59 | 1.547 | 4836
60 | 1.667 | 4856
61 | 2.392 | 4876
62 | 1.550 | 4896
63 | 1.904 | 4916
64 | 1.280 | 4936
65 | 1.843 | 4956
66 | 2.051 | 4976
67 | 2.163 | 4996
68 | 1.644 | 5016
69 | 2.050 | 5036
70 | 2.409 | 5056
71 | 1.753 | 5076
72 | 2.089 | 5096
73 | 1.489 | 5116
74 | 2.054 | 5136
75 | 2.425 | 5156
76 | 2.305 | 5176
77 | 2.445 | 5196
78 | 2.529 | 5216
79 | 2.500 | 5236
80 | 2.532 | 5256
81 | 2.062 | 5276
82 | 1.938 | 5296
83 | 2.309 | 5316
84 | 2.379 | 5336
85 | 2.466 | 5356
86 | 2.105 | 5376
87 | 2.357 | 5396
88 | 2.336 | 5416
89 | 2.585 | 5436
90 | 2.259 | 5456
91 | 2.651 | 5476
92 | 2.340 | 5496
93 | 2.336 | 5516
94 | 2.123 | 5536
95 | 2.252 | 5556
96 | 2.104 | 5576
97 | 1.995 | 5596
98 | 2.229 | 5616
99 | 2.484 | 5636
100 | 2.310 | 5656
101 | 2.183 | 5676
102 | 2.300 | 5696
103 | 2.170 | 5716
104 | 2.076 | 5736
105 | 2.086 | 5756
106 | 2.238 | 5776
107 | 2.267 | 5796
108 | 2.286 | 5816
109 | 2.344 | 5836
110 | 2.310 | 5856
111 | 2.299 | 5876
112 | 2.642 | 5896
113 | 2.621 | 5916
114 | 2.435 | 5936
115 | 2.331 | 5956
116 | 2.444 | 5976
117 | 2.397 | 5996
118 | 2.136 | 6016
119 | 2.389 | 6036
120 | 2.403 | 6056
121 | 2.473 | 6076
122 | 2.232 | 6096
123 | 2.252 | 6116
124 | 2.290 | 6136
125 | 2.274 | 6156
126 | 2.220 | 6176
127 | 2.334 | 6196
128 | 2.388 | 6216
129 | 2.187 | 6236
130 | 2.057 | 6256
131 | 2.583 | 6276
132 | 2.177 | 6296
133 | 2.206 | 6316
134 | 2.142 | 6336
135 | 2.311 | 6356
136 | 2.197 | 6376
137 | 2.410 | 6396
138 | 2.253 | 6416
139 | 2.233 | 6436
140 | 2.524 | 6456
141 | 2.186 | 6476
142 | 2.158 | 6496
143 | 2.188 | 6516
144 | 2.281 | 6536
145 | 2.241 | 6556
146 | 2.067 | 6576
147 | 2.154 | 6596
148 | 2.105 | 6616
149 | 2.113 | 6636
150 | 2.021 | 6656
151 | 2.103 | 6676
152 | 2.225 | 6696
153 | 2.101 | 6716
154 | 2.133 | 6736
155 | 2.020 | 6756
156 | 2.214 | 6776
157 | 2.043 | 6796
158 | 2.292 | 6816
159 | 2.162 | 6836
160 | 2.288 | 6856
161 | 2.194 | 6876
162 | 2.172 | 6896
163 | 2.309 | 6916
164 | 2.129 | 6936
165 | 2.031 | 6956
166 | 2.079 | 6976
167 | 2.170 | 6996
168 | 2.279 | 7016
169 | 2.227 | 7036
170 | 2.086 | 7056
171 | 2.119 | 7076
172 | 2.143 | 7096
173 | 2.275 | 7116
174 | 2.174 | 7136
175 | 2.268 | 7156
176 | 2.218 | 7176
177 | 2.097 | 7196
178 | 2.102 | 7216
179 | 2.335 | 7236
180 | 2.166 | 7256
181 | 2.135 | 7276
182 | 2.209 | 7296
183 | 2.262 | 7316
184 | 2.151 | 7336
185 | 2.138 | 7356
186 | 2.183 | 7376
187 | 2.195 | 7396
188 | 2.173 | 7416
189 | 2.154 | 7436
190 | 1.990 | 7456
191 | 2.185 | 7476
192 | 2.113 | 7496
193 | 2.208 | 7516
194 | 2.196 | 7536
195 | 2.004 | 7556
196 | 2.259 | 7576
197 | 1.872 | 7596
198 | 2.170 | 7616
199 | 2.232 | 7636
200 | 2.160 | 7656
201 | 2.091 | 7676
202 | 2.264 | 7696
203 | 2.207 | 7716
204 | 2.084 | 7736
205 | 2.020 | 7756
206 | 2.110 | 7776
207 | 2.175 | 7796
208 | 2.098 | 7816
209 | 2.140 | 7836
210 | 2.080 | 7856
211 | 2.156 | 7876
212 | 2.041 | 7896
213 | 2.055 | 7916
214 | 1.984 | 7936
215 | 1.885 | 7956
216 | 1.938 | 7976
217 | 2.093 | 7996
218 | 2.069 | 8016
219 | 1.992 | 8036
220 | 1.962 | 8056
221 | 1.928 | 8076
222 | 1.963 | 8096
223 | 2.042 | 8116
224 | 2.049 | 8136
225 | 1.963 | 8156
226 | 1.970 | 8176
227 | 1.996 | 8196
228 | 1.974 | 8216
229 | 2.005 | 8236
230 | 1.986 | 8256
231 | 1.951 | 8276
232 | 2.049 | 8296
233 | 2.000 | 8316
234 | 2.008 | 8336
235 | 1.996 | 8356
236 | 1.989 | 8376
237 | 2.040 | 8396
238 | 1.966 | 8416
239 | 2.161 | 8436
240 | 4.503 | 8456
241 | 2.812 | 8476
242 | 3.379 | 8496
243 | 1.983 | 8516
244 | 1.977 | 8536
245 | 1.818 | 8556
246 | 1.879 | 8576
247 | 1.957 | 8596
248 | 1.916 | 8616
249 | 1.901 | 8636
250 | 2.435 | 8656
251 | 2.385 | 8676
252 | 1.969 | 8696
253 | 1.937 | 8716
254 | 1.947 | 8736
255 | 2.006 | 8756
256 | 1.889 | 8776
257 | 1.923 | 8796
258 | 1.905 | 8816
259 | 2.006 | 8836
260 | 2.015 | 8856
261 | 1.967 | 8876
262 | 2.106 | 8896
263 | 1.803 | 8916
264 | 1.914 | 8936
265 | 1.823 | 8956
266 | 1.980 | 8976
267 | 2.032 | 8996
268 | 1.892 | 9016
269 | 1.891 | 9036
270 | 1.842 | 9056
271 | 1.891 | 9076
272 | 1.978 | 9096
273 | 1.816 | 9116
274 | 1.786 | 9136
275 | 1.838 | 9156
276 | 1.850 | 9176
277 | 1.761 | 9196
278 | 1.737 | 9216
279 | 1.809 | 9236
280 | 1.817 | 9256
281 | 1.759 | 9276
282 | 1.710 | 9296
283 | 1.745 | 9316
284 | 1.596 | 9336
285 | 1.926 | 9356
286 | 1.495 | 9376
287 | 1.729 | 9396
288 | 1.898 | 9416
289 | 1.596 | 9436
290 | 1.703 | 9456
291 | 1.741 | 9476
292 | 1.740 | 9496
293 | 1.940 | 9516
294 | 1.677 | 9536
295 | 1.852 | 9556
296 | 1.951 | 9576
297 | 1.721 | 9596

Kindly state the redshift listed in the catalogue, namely 0.289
